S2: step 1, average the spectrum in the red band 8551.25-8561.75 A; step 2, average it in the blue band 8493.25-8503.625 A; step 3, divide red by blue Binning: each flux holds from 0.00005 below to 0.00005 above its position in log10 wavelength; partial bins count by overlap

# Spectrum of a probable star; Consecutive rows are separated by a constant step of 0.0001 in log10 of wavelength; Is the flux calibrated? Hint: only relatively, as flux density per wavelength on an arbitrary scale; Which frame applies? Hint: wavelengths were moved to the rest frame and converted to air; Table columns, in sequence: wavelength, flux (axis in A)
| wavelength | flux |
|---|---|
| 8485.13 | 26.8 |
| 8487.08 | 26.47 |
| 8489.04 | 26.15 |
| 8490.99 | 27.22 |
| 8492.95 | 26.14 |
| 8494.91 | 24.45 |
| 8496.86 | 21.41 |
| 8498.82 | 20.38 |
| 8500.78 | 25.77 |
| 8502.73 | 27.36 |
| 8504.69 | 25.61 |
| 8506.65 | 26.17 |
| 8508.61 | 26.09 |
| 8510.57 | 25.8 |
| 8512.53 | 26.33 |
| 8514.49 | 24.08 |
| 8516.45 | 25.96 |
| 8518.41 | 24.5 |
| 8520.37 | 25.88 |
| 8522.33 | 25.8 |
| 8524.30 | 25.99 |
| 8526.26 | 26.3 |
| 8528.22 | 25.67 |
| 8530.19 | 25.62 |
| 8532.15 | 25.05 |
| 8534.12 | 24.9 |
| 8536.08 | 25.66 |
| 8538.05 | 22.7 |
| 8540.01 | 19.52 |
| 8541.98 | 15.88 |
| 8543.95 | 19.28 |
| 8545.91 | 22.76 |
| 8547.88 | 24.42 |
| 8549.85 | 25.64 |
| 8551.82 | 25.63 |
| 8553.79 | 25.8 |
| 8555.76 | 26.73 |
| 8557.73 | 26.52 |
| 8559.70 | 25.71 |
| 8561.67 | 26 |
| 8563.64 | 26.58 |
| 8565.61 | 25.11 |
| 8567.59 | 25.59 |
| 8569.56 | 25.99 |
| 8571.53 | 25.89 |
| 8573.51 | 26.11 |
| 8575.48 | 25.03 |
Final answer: 1.1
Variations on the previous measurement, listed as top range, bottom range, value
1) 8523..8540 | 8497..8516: 0.99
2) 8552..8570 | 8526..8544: 1.12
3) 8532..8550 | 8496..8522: 0.89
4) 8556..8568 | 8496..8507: 1.07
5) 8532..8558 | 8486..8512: 0.93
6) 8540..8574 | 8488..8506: 0.98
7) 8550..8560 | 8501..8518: 1.01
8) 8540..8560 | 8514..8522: 0.93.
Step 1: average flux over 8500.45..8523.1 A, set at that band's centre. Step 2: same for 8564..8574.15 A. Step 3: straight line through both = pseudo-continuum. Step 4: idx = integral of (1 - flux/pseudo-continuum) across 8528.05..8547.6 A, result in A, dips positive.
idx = 2.38 A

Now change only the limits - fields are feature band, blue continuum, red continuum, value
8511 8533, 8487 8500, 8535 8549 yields -2.74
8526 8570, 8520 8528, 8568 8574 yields 2.59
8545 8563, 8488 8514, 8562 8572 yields 0.16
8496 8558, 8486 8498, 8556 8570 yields 2.62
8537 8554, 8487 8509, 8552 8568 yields 2.34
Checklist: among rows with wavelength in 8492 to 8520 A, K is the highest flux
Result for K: 27.36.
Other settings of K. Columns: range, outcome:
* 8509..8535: 26.33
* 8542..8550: 25.64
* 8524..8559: 26.73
